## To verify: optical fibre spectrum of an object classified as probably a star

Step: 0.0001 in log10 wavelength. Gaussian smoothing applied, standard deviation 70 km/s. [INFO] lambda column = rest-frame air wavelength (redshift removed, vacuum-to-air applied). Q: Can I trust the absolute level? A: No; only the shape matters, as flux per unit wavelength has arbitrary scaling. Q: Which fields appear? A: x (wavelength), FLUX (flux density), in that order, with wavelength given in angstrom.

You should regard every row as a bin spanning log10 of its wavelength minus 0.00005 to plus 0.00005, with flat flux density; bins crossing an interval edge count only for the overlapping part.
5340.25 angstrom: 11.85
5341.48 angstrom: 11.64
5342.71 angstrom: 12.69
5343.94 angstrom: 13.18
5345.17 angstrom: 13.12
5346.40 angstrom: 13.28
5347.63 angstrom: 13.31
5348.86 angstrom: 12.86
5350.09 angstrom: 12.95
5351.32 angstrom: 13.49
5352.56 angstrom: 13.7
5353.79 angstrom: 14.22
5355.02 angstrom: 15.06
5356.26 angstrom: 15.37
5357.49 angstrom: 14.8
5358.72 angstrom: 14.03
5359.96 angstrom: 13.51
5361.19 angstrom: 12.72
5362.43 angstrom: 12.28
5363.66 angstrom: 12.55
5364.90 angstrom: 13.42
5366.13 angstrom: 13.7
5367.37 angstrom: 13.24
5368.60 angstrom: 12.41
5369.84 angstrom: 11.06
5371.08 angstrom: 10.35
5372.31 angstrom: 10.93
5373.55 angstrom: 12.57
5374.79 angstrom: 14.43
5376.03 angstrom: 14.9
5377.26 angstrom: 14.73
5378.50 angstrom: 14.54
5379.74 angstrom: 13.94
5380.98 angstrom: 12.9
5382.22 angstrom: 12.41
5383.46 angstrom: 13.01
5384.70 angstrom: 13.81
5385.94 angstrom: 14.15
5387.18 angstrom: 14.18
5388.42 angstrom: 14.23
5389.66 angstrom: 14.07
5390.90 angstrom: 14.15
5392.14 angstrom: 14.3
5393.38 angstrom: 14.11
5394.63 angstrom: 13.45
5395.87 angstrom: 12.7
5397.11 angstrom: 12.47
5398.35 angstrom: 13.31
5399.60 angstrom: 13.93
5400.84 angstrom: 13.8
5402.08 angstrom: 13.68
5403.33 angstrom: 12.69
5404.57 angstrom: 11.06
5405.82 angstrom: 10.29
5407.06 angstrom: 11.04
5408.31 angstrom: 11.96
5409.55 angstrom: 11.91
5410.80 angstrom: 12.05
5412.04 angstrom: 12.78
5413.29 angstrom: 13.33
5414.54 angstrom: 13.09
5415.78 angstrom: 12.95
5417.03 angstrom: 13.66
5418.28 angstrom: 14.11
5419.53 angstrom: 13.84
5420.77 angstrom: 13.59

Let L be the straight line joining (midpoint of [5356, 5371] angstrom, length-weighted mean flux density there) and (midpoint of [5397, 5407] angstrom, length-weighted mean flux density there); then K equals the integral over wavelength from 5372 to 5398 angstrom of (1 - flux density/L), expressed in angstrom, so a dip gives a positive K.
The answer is -1.7 angstrom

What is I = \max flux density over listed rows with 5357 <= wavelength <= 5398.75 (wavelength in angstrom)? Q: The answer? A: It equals 14.9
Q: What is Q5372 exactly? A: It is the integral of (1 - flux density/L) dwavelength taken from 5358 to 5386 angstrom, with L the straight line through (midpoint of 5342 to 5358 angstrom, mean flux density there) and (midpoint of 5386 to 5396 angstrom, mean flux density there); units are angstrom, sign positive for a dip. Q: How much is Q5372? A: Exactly 1.5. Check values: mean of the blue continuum 13.7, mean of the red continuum 14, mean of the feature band 13.1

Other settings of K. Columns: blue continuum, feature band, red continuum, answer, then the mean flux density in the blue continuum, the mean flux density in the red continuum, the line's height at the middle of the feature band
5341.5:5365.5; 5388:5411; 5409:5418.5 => 0.3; 13.5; 12.9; 13.1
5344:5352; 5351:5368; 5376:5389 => -0.4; 13.2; 13.8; 13.4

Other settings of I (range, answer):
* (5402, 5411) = 13.68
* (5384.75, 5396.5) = 14.3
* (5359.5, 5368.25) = 13.7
